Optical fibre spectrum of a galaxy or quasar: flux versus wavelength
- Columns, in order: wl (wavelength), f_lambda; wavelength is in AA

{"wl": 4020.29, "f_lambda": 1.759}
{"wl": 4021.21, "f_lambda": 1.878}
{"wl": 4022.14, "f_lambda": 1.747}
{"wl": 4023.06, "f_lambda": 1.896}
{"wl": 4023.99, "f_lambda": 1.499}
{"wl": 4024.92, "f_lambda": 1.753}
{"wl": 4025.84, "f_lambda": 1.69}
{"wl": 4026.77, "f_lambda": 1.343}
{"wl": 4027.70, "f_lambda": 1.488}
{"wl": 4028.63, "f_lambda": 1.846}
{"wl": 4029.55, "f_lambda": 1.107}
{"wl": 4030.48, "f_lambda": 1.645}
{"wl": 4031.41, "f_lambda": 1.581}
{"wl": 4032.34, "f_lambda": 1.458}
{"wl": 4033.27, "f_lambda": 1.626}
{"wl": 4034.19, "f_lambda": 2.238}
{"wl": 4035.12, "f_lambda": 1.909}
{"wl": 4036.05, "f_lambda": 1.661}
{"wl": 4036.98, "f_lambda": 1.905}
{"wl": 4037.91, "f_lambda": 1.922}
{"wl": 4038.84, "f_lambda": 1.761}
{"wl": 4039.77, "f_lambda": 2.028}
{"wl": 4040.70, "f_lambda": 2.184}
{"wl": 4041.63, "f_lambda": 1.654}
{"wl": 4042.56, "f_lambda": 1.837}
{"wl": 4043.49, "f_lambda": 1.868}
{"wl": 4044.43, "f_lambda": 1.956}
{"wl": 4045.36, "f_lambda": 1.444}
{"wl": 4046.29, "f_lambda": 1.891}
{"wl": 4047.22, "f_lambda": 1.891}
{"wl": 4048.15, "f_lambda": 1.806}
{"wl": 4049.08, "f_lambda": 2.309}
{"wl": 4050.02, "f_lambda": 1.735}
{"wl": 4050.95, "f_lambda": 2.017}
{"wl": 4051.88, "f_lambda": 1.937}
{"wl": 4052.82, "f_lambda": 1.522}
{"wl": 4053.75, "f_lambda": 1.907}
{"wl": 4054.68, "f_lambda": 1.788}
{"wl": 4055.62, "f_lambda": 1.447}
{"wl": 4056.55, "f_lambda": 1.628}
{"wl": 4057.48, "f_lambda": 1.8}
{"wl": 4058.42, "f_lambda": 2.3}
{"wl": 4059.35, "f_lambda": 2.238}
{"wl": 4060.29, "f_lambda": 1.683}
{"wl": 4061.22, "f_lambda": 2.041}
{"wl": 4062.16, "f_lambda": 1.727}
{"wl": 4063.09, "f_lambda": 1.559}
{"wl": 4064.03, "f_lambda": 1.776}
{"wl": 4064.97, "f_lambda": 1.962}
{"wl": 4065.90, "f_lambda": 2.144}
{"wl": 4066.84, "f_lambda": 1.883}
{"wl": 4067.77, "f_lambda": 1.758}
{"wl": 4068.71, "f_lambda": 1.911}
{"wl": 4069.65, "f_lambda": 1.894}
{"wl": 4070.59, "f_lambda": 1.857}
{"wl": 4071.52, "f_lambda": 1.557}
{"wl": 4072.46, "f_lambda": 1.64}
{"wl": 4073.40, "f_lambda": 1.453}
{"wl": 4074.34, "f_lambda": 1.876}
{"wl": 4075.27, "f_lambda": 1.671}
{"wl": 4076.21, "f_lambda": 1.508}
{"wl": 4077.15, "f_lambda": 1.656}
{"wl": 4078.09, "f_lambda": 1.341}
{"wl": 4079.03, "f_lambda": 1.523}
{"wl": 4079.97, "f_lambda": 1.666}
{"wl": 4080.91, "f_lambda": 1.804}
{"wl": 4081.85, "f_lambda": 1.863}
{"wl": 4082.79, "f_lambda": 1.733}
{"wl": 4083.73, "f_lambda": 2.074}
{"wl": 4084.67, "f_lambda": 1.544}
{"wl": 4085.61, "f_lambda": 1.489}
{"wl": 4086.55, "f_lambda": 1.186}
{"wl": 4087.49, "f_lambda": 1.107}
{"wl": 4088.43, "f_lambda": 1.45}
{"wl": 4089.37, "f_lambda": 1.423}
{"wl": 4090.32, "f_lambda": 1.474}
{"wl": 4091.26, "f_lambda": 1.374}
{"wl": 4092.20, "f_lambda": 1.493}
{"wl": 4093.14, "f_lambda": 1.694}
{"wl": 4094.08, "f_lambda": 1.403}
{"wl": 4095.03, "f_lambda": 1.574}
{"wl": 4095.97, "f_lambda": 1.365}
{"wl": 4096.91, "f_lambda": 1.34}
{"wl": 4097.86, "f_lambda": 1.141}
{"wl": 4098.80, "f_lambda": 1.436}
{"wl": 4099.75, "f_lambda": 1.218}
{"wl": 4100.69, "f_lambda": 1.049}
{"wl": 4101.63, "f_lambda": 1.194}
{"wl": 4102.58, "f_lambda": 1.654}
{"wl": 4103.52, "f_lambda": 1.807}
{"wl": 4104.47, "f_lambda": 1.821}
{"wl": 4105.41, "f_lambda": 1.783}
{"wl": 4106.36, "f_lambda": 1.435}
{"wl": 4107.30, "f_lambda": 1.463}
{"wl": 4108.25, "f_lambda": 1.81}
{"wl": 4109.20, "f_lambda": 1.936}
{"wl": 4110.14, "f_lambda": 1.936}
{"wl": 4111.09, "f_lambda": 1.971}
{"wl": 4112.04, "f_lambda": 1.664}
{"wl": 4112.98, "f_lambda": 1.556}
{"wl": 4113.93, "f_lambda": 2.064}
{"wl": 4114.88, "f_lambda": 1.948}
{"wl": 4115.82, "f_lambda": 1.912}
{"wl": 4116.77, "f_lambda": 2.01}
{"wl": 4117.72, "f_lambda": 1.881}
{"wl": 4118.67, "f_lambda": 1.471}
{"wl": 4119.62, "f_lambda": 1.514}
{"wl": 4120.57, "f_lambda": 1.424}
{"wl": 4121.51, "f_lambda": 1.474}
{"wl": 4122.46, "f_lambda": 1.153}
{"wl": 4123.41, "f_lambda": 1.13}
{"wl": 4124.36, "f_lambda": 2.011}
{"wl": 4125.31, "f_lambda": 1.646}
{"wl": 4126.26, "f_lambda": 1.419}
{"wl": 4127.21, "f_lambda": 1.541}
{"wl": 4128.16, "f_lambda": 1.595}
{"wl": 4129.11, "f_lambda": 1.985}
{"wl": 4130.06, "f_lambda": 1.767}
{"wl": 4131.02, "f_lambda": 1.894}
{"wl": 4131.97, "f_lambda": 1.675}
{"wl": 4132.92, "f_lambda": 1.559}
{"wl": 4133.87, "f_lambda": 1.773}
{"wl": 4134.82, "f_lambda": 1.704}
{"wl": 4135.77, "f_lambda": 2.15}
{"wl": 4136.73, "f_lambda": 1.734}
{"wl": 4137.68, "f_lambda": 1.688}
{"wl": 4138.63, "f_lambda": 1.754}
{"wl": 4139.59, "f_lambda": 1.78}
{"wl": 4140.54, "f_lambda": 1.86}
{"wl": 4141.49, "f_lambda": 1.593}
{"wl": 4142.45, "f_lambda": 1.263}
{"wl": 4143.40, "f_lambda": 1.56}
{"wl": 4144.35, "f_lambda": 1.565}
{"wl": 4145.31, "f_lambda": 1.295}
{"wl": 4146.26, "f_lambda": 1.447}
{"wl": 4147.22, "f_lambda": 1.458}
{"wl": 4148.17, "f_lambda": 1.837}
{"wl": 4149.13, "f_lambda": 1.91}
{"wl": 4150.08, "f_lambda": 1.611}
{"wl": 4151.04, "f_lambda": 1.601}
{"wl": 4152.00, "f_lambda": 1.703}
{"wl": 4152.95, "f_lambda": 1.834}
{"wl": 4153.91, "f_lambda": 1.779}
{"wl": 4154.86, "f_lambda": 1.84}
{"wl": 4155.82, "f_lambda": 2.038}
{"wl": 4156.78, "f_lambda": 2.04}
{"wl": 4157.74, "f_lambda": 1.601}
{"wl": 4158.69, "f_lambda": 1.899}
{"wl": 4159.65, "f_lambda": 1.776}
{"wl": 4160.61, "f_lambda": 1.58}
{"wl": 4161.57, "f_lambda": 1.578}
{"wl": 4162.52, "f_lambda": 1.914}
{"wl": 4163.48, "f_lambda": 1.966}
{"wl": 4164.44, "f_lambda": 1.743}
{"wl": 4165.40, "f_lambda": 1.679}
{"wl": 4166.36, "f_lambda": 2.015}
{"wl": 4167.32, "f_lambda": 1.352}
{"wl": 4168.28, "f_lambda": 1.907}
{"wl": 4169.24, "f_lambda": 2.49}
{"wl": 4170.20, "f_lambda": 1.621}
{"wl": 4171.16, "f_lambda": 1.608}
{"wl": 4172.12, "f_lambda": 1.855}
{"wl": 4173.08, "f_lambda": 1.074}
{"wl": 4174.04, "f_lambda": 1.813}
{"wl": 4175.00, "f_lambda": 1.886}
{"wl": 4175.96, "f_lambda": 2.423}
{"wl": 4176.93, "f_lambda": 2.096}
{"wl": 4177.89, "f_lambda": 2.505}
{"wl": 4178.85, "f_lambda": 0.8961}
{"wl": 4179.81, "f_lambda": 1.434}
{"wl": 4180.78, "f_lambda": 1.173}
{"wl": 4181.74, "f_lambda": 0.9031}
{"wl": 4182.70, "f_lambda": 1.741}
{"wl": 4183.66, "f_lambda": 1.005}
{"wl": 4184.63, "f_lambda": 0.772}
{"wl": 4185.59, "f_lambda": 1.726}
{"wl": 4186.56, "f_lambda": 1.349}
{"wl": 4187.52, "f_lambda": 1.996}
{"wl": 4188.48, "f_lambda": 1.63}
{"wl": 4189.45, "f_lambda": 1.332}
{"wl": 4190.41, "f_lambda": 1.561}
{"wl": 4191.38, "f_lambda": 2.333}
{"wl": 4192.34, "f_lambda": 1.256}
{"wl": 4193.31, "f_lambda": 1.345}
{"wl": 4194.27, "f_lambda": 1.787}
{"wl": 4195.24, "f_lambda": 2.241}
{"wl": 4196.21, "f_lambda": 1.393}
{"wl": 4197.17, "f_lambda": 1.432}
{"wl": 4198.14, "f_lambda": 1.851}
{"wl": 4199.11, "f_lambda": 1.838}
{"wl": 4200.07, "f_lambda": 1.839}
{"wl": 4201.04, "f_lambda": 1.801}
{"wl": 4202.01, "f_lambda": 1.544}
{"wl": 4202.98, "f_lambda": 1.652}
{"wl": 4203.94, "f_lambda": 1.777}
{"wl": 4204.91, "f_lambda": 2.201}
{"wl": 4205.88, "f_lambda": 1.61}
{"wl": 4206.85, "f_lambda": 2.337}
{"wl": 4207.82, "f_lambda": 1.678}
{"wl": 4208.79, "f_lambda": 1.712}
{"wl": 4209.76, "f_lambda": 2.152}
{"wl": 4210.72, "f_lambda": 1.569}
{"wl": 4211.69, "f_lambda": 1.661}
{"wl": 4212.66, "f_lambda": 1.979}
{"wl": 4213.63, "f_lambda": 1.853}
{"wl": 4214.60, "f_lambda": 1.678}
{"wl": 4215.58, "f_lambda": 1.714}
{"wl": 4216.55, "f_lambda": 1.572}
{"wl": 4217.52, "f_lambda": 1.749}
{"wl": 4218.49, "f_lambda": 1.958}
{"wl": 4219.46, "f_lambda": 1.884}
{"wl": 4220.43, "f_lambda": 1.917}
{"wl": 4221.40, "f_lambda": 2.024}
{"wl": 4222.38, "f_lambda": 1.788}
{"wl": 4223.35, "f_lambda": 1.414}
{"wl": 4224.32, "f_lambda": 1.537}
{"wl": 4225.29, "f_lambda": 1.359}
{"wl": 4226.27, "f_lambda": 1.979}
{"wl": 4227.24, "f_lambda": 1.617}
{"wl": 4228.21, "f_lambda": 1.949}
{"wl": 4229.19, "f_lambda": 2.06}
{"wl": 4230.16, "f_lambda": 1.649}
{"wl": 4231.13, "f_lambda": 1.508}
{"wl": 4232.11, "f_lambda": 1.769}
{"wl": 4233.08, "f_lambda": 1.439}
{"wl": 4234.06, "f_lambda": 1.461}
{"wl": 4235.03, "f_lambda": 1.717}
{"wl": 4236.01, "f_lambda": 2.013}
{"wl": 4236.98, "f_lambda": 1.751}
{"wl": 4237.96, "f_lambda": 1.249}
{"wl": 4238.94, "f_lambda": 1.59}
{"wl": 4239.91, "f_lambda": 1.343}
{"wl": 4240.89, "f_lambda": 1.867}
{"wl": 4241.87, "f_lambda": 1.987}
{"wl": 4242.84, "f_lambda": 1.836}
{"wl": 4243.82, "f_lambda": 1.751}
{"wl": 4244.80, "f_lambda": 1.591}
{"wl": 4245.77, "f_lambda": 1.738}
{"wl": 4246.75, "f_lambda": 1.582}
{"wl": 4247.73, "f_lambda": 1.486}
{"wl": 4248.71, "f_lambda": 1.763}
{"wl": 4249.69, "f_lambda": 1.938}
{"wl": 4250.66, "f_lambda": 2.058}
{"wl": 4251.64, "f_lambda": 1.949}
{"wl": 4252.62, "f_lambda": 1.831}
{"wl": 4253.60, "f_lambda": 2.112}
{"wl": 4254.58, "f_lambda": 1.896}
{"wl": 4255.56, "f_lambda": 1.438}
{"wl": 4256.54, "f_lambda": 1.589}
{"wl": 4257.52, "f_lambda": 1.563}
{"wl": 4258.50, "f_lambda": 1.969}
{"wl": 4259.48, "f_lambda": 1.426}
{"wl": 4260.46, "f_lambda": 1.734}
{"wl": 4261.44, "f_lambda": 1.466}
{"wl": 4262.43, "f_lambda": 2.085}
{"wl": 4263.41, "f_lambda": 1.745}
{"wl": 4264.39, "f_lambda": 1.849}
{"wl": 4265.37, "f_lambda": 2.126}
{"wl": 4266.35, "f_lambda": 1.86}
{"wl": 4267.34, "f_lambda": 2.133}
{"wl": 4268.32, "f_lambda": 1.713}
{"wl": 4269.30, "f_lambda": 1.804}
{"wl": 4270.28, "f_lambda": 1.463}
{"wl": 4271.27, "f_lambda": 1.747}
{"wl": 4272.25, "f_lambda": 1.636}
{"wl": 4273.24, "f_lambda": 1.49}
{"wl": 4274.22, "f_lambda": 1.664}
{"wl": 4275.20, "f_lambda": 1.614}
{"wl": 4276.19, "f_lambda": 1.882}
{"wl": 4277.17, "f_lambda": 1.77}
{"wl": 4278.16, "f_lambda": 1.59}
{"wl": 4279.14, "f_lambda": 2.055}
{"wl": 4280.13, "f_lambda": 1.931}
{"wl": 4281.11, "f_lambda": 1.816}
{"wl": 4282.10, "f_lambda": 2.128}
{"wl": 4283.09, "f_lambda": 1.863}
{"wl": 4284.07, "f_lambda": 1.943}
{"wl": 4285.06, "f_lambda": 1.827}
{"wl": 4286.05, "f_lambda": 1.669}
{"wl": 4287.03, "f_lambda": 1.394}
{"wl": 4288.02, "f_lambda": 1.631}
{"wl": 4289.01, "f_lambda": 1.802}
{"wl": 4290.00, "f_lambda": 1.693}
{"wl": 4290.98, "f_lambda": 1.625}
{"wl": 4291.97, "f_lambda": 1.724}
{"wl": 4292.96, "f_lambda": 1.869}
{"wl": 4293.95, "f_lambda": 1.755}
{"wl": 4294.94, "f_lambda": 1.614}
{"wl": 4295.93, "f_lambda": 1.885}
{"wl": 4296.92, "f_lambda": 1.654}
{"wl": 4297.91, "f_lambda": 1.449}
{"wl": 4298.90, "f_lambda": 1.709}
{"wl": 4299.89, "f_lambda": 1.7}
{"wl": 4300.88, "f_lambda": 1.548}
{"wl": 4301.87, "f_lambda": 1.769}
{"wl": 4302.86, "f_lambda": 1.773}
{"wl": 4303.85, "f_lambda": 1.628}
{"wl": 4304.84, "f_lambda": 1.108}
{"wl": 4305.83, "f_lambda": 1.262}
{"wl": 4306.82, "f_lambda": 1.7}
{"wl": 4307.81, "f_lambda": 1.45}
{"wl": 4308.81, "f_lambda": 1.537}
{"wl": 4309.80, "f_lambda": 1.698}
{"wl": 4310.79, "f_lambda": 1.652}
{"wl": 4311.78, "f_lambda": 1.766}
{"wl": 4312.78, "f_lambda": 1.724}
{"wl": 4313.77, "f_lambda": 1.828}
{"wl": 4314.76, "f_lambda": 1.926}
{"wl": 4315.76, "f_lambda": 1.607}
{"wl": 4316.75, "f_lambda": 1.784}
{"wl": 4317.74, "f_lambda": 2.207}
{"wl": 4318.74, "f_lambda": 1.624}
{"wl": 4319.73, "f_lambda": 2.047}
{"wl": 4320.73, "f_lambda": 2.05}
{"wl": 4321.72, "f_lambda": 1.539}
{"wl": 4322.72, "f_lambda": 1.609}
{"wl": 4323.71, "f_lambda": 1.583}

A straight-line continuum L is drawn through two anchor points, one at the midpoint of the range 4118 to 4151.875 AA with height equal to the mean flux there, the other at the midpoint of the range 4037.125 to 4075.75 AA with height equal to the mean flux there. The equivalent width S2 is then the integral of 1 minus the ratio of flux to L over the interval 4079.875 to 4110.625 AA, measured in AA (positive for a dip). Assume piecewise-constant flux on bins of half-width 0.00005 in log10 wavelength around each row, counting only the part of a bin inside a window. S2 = 3.5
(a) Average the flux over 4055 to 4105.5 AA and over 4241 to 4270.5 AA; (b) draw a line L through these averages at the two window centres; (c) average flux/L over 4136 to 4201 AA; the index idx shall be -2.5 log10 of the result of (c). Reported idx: 0.02 mag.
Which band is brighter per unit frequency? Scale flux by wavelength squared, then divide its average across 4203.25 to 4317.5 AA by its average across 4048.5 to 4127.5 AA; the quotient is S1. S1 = 1.1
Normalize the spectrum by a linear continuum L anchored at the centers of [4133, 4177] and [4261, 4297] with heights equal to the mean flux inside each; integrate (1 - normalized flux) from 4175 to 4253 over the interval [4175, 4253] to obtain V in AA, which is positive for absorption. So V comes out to 2.4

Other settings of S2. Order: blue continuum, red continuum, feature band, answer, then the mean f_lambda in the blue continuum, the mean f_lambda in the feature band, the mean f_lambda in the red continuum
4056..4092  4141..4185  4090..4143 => 1.8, 1.7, 1.63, 1.67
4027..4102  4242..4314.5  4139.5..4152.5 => 0.8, 1.68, 1.6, 1.73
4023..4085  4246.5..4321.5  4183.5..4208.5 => 1.1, 1.77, 1.67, 1.74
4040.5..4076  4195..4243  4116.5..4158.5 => 2.7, 1.83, 1.67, 1.75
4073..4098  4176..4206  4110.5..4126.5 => -1.1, 1.53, 1.67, 1.63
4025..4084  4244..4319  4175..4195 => 2.0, 1.78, 1.58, 1.73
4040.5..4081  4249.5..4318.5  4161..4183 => 0.5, 1.79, 1.72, 1.74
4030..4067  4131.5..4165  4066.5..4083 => 1.0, 1.84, 1.7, 1.72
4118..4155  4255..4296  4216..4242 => 0.1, 1.64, 1.71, 1.75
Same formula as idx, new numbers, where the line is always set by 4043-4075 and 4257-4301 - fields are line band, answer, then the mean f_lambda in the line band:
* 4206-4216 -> -0.03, 1.83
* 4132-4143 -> 0.05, 1.71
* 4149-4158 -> 0.00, 1.8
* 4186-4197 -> 0.08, 1.65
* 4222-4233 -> 0.05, 1.68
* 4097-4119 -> 0.10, 1.65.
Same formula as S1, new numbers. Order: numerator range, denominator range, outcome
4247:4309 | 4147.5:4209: 1.06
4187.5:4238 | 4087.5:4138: 1.13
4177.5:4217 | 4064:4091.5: 1.06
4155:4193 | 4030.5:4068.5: 0.97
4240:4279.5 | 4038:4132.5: 1.14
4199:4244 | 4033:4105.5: 1.11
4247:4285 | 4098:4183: 1.13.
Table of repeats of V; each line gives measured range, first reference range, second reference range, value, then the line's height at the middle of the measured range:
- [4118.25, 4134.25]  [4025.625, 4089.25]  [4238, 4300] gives 1.4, 1.75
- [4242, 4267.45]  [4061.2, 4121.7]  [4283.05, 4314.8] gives -2.0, 1.66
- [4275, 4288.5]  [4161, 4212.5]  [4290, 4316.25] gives -1.1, 1.66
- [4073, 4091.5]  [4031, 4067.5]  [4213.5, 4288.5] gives 2.7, 1.83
